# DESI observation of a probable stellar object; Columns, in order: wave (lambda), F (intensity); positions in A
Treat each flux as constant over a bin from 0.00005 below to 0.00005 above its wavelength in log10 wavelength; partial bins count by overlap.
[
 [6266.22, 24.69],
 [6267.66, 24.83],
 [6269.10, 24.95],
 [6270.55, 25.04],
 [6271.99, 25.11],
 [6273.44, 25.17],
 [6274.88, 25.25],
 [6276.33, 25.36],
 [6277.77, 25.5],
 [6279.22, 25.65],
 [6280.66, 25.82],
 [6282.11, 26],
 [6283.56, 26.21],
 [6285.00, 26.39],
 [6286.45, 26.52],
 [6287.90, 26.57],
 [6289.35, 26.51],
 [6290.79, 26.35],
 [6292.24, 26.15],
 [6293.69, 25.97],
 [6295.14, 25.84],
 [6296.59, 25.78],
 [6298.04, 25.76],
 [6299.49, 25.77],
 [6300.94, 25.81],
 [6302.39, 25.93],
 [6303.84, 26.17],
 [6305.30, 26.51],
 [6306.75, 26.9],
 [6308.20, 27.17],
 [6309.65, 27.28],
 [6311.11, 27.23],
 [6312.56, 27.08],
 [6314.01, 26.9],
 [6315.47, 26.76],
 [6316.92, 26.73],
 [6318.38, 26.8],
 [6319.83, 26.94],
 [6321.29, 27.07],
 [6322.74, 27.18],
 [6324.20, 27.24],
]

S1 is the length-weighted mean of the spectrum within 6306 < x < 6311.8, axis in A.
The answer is 27.1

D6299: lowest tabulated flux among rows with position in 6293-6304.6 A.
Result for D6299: 25.76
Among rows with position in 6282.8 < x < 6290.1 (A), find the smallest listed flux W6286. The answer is 26.21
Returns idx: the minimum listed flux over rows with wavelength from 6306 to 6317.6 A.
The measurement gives 26.73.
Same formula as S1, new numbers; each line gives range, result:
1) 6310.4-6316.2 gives 27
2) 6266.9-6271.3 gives 25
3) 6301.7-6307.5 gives 26.4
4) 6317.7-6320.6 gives 26.9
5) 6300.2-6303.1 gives 25.9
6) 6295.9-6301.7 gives 25.8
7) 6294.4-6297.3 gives 25.8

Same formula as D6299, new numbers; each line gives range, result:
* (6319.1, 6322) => 26.94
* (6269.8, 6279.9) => 25.04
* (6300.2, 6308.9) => 25.81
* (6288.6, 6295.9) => 25.84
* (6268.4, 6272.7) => 24.95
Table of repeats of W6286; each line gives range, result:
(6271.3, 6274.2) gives 25.11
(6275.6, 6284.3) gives 25.36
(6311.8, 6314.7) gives 26.9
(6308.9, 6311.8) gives 27.23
